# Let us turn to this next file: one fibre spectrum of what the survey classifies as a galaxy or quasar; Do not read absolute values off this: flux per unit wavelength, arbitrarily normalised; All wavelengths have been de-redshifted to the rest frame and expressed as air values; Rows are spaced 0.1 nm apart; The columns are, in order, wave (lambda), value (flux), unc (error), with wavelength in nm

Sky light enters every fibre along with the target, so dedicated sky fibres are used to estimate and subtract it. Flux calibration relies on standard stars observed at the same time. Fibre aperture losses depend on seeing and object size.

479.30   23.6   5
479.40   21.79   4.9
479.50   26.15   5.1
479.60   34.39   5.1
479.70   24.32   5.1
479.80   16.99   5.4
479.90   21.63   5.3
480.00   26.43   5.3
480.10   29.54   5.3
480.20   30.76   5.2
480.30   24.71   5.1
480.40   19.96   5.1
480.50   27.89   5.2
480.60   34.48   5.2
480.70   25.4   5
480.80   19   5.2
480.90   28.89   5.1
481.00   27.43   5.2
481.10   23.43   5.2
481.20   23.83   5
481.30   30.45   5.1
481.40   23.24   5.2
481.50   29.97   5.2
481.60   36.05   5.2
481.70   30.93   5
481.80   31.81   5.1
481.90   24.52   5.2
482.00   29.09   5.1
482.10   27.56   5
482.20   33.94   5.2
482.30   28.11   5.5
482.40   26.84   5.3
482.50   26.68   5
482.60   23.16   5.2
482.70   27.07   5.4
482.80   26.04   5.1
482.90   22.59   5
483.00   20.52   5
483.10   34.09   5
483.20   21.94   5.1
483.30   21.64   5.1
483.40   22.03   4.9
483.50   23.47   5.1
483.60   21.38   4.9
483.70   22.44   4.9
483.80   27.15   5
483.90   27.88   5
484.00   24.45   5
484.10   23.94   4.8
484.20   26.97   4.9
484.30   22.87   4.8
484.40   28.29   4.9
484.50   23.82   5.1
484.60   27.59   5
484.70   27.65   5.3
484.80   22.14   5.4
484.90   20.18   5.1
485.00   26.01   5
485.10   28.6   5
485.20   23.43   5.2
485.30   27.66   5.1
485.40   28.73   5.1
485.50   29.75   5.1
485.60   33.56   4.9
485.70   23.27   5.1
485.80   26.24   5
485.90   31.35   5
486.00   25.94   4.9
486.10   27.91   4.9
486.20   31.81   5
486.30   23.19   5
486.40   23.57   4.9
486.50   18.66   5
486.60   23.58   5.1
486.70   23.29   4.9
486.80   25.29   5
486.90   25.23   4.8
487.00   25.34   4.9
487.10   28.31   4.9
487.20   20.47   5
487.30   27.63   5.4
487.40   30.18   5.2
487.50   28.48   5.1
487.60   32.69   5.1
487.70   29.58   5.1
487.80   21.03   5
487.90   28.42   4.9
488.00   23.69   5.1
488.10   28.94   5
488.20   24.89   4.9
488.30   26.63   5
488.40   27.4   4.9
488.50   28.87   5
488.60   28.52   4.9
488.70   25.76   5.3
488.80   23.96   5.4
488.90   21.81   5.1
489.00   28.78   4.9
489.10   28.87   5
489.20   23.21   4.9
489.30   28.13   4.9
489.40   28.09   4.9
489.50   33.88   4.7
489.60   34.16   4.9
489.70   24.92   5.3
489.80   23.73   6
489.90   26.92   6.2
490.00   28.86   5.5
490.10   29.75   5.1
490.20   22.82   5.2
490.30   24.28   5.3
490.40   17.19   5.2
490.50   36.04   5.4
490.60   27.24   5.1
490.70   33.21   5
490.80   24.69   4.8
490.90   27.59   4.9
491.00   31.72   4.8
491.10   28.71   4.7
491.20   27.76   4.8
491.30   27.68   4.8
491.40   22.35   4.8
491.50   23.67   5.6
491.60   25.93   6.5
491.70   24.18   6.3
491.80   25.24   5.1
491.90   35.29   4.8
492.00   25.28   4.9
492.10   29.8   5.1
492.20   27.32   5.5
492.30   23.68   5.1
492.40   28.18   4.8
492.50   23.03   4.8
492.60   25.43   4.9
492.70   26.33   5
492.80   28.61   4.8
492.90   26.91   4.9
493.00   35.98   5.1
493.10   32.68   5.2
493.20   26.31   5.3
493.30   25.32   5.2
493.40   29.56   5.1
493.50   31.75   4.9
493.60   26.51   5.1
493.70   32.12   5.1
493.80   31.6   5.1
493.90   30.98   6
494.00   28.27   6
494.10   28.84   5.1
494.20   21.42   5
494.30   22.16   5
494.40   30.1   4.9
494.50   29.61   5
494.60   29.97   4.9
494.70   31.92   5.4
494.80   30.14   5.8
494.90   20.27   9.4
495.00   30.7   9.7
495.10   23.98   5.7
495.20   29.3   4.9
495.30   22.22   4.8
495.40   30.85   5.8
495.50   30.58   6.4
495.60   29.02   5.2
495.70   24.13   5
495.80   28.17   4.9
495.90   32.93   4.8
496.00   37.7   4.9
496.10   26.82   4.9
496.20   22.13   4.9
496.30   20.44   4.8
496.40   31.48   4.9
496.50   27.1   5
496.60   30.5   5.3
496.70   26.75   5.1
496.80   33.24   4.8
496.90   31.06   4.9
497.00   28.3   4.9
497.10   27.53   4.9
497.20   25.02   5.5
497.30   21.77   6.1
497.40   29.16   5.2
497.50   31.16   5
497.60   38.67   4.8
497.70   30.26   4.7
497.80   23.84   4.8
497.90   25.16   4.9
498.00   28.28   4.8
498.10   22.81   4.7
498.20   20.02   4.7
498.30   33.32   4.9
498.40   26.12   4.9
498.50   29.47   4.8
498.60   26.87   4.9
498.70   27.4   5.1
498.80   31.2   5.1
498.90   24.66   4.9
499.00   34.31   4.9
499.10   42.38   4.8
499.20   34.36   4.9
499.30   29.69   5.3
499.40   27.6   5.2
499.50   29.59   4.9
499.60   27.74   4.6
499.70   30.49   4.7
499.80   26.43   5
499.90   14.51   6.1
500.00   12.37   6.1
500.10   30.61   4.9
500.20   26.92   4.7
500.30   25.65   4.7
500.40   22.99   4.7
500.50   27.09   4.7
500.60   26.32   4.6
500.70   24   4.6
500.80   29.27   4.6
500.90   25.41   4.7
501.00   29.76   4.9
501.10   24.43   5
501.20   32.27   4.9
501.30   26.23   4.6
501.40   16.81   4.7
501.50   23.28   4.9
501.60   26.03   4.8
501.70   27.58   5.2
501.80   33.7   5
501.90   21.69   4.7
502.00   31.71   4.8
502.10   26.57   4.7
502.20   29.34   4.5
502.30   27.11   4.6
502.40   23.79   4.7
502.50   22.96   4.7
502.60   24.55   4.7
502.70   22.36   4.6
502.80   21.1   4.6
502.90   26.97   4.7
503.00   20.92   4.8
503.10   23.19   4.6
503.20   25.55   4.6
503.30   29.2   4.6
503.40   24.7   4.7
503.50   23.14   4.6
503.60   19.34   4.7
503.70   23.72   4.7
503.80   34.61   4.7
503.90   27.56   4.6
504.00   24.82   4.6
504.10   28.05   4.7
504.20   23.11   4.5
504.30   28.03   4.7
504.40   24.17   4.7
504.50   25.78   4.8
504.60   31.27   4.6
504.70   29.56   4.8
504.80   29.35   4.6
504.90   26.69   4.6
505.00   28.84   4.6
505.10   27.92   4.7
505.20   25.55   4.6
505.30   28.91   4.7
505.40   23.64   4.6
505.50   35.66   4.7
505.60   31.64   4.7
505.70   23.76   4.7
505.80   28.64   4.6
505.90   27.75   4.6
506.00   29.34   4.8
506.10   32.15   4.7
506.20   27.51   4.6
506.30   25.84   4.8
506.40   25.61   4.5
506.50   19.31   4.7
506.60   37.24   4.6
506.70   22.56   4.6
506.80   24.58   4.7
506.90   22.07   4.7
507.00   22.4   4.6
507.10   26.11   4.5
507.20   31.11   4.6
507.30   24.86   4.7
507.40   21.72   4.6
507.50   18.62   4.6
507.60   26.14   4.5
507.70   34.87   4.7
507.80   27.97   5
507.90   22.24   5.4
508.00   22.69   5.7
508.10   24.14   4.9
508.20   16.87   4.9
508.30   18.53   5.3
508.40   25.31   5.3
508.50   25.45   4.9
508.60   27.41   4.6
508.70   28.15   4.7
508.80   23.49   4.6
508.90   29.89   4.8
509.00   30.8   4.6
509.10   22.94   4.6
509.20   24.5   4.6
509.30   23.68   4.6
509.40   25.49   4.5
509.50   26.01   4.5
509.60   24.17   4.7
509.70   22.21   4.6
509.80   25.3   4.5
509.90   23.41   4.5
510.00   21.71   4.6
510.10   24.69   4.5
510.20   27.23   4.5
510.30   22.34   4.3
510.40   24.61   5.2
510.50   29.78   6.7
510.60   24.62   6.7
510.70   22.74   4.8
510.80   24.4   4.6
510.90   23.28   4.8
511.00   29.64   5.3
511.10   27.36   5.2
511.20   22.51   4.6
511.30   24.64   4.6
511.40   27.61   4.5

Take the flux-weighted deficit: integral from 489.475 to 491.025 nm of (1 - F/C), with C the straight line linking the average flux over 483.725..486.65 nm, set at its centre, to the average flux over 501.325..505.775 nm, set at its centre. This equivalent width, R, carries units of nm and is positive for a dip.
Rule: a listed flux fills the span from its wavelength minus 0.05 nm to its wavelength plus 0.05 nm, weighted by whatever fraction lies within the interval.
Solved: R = -0.10 nm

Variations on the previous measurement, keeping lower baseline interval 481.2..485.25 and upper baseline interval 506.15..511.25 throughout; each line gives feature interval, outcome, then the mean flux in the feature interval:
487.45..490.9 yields -0.18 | 27.2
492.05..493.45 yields -0.11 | 27.8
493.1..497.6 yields -0.48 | 28.3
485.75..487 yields 0.02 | 25.5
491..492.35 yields -0.06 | 26.9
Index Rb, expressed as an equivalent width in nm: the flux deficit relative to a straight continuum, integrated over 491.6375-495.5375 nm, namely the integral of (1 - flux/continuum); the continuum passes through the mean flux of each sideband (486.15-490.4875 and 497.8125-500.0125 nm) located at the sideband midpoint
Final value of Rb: -0.14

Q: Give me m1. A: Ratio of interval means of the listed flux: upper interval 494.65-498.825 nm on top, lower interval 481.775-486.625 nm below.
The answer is 1.08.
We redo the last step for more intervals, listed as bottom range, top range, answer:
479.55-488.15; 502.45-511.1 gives 0.98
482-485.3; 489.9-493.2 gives 1.08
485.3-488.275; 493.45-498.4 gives 1.06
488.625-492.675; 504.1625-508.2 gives 0.99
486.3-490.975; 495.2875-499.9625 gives 1.07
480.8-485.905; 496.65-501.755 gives 1.04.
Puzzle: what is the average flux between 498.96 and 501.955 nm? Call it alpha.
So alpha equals 27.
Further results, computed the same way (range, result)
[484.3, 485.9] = 26.5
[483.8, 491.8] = 26.6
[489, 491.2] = 27.8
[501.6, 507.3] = 26.6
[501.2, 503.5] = 25.3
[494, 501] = 27.7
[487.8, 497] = 27.7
